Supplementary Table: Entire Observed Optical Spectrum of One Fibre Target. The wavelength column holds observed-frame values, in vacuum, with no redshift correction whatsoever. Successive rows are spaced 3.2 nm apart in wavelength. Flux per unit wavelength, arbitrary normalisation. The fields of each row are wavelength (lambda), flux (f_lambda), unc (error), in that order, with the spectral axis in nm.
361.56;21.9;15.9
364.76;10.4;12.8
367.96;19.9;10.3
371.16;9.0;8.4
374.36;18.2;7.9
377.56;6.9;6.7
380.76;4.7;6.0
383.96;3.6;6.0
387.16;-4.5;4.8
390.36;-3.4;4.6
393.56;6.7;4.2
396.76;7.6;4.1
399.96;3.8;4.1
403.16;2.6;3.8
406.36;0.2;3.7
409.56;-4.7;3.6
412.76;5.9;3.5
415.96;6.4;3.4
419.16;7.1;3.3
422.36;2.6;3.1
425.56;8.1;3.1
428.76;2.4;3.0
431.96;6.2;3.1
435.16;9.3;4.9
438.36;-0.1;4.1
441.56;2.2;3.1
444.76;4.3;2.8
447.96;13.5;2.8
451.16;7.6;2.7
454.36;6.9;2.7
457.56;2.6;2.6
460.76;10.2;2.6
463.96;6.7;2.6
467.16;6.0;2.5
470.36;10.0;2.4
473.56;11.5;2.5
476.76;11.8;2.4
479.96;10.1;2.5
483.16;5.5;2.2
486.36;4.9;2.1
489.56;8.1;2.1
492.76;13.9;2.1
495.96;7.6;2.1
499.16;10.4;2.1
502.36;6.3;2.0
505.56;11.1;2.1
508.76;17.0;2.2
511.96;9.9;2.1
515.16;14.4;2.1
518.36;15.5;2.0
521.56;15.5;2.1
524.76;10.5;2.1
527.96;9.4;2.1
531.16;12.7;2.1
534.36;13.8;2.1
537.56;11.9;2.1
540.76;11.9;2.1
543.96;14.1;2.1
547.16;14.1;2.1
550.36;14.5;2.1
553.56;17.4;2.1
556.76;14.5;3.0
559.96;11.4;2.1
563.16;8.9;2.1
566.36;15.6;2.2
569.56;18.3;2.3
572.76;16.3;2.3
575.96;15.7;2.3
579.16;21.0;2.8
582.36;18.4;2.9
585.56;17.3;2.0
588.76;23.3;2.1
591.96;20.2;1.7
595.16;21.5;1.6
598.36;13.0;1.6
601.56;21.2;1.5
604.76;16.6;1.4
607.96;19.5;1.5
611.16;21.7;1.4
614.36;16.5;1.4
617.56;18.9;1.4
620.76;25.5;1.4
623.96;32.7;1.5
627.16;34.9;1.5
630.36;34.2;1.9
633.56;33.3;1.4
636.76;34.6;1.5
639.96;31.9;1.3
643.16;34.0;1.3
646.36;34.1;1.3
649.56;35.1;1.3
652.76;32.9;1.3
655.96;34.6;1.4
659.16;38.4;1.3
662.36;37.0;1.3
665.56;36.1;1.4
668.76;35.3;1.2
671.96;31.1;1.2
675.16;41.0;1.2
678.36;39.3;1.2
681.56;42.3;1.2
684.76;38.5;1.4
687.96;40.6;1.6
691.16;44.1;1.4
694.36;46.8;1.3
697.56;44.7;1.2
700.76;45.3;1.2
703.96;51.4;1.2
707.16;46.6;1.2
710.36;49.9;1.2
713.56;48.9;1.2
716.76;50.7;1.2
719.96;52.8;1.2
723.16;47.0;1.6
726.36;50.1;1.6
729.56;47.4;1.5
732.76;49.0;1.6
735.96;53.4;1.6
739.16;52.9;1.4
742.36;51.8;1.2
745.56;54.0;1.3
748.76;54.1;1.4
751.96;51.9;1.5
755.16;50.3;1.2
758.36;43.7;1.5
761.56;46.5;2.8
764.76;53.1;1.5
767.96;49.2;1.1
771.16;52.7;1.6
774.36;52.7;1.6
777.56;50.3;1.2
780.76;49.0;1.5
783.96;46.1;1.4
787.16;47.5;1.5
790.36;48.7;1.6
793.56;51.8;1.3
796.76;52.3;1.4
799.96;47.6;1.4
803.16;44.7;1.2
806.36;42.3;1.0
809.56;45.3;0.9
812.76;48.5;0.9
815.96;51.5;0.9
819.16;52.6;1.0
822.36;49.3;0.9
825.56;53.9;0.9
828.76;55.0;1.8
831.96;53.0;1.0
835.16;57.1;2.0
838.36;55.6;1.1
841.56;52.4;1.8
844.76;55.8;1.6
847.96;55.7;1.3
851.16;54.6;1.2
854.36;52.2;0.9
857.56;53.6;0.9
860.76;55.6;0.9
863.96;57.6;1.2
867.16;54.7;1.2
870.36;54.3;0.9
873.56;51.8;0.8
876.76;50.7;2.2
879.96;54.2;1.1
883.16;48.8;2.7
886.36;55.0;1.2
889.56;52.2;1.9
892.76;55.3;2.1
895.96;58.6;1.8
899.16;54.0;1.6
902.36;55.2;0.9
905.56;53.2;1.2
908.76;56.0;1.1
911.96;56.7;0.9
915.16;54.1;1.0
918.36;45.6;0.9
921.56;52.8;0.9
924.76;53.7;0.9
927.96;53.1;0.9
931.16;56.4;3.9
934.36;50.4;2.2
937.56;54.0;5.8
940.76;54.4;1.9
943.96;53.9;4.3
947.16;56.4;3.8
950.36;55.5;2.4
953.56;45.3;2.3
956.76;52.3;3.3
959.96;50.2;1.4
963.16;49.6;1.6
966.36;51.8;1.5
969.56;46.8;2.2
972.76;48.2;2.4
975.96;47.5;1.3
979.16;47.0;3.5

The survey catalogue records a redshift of 0.559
